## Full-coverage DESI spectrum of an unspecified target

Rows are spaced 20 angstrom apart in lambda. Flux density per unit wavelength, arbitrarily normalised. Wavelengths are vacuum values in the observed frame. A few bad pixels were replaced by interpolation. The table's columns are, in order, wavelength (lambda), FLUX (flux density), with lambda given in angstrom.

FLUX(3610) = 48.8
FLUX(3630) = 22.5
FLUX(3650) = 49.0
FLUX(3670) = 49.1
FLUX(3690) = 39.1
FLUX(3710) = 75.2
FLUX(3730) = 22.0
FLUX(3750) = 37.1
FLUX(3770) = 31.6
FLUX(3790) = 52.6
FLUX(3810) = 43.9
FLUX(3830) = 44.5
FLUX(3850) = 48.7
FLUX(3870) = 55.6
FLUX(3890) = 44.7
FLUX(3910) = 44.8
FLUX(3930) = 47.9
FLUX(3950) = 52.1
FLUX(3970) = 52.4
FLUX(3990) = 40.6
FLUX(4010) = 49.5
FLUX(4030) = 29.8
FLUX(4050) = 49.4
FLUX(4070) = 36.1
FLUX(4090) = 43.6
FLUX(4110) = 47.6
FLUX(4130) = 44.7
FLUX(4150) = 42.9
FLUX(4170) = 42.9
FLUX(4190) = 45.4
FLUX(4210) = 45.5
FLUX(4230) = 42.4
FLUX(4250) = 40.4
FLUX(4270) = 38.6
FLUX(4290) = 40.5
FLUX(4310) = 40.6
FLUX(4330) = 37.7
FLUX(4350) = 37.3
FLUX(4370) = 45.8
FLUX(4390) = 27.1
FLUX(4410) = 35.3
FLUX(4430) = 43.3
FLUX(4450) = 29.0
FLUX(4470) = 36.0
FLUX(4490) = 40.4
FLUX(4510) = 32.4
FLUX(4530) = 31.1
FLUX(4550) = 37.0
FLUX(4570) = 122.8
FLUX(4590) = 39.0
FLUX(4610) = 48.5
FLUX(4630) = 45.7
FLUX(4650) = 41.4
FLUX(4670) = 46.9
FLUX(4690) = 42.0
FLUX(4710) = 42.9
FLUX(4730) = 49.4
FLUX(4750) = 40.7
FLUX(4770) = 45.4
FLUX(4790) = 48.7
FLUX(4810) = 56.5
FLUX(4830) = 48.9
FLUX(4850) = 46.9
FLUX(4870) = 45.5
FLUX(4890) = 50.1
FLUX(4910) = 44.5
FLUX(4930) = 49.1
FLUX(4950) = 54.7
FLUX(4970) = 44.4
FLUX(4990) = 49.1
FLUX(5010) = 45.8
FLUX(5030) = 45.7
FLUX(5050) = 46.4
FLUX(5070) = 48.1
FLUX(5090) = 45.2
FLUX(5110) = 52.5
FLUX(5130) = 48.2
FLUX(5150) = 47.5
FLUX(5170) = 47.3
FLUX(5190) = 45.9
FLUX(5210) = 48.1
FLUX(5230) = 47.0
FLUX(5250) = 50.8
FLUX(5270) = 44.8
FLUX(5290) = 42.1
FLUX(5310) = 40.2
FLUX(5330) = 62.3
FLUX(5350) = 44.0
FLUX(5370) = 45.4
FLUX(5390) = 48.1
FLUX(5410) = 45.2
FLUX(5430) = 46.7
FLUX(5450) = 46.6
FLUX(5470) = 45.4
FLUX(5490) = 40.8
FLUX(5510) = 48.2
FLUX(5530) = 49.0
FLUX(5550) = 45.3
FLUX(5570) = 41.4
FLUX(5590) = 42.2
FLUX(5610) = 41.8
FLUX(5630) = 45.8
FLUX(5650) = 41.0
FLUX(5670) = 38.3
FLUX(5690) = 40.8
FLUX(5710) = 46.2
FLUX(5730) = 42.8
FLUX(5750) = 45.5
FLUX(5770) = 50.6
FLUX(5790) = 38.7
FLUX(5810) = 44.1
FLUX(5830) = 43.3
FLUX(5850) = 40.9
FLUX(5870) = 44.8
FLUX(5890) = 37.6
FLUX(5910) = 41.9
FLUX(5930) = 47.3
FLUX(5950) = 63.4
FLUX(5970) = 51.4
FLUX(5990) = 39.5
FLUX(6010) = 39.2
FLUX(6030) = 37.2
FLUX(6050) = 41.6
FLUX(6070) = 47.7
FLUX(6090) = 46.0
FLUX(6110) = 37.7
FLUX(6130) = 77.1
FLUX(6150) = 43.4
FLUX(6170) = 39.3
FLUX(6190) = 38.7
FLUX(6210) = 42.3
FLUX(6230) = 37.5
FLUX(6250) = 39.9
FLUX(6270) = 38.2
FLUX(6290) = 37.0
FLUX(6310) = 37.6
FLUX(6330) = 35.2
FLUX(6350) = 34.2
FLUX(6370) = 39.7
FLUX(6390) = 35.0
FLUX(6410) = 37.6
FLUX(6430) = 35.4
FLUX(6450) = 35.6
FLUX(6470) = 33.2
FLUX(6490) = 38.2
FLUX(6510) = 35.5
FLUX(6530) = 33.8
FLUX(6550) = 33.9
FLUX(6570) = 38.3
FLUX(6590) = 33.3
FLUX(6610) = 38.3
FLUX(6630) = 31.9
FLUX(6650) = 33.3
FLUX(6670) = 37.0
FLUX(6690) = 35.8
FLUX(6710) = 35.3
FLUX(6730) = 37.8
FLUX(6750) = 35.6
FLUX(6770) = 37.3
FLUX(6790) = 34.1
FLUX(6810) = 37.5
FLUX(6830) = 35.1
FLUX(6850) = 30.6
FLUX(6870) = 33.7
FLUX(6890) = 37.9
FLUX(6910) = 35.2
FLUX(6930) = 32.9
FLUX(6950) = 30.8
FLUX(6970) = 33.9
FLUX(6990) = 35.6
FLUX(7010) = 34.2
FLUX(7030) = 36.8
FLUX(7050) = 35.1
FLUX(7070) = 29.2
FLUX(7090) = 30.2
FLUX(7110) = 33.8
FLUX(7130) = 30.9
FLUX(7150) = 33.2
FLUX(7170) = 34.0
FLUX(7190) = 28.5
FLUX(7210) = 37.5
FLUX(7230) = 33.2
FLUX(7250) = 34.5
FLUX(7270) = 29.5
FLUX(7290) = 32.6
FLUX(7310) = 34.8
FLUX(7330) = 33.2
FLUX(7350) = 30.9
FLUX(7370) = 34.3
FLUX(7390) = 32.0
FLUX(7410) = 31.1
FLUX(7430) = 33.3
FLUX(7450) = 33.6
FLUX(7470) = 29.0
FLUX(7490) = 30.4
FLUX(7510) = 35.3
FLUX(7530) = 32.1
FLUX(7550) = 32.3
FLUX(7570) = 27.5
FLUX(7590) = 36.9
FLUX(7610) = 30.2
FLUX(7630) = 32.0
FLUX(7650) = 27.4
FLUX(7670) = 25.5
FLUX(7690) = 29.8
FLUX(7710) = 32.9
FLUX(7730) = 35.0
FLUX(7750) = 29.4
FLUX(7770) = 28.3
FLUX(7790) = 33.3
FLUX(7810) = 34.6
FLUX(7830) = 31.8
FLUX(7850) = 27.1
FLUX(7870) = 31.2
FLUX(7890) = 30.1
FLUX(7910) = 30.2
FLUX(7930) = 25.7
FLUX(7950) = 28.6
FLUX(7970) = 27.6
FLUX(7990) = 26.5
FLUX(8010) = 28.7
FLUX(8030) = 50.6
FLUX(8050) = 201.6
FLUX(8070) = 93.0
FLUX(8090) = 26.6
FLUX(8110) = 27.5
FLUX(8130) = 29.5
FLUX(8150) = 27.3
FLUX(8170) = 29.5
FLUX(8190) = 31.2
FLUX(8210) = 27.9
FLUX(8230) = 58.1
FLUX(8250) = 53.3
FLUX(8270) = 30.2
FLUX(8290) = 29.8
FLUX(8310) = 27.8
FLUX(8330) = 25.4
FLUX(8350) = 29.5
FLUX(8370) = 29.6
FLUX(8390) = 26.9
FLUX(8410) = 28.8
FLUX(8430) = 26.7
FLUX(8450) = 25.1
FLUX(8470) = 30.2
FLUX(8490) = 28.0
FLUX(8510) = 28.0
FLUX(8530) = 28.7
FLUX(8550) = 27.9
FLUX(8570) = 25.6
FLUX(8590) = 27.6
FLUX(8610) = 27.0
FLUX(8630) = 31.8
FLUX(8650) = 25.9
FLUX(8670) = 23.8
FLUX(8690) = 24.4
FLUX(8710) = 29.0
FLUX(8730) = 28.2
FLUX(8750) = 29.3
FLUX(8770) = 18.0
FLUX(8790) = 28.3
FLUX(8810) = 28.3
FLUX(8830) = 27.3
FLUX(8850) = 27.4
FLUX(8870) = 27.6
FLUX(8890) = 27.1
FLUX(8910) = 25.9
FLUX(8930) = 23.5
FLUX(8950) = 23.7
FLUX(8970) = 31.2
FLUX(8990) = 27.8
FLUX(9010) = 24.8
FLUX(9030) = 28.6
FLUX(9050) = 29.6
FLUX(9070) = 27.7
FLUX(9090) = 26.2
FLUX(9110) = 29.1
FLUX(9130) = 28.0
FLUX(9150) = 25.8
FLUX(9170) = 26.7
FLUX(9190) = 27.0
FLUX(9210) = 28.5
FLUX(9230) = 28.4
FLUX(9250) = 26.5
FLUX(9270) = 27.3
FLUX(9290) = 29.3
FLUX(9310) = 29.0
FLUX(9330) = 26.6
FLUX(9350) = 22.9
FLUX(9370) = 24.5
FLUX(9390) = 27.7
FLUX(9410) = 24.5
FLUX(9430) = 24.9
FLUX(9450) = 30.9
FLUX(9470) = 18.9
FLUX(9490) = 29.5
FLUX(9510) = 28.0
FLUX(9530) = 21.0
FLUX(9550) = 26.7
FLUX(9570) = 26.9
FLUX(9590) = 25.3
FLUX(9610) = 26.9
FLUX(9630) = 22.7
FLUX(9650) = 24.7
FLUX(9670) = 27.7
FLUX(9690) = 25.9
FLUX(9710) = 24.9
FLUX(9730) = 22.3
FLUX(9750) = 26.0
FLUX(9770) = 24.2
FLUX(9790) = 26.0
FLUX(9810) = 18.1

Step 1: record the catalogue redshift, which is 0.23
